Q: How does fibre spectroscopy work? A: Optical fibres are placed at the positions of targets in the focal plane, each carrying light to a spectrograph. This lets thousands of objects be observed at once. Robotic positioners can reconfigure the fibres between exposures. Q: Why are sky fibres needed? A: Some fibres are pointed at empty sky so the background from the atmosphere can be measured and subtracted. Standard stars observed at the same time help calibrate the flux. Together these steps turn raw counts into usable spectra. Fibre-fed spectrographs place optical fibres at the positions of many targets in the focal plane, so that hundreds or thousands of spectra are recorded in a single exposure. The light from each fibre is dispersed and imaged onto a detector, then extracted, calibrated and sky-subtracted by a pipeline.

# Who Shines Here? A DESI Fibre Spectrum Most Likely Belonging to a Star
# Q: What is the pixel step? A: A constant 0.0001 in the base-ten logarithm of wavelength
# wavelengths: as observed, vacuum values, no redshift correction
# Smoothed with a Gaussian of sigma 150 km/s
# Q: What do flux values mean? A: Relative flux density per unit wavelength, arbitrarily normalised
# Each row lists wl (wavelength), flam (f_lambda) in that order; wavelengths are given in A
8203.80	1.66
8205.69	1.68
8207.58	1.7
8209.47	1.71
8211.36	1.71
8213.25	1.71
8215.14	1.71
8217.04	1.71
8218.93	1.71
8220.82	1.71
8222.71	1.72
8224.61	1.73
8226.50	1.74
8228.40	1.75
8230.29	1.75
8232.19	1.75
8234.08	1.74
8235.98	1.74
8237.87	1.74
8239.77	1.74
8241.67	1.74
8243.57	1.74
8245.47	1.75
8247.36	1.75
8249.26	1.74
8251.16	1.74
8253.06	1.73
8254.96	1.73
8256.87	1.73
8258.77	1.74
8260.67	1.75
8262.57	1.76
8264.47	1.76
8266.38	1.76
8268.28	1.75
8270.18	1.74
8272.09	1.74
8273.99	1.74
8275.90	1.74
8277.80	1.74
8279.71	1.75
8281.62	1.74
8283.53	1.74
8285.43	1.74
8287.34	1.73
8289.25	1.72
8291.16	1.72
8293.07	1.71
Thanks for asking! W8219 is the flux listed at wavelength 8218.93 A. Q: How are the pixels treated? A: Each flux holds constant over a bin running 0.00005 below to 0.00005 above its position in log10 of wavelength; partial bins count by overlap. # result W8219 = 1.71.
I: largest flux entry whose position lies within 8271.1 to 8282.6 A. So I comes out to 1.75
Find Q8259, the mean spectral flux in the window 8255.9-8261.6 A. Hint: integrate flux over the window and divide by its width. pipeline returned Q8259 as 1.74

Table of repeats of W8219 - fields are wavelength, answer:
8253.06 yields 1.73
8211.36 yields 1.71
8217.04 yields 1.71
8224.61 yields 1.73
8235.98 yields 1.74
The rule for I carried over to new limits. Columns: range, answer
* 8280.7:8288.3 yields 1.74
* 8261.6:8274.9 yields 1.76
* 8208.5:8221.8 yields 1.71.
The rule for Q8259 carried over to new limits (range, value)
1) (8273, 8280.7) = 1.74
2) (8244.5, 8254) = 1.74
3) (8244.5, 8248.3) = 1.75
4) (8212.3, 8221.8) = 1.71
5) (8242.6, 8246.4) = 1.74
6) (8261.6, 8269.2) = 1.76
